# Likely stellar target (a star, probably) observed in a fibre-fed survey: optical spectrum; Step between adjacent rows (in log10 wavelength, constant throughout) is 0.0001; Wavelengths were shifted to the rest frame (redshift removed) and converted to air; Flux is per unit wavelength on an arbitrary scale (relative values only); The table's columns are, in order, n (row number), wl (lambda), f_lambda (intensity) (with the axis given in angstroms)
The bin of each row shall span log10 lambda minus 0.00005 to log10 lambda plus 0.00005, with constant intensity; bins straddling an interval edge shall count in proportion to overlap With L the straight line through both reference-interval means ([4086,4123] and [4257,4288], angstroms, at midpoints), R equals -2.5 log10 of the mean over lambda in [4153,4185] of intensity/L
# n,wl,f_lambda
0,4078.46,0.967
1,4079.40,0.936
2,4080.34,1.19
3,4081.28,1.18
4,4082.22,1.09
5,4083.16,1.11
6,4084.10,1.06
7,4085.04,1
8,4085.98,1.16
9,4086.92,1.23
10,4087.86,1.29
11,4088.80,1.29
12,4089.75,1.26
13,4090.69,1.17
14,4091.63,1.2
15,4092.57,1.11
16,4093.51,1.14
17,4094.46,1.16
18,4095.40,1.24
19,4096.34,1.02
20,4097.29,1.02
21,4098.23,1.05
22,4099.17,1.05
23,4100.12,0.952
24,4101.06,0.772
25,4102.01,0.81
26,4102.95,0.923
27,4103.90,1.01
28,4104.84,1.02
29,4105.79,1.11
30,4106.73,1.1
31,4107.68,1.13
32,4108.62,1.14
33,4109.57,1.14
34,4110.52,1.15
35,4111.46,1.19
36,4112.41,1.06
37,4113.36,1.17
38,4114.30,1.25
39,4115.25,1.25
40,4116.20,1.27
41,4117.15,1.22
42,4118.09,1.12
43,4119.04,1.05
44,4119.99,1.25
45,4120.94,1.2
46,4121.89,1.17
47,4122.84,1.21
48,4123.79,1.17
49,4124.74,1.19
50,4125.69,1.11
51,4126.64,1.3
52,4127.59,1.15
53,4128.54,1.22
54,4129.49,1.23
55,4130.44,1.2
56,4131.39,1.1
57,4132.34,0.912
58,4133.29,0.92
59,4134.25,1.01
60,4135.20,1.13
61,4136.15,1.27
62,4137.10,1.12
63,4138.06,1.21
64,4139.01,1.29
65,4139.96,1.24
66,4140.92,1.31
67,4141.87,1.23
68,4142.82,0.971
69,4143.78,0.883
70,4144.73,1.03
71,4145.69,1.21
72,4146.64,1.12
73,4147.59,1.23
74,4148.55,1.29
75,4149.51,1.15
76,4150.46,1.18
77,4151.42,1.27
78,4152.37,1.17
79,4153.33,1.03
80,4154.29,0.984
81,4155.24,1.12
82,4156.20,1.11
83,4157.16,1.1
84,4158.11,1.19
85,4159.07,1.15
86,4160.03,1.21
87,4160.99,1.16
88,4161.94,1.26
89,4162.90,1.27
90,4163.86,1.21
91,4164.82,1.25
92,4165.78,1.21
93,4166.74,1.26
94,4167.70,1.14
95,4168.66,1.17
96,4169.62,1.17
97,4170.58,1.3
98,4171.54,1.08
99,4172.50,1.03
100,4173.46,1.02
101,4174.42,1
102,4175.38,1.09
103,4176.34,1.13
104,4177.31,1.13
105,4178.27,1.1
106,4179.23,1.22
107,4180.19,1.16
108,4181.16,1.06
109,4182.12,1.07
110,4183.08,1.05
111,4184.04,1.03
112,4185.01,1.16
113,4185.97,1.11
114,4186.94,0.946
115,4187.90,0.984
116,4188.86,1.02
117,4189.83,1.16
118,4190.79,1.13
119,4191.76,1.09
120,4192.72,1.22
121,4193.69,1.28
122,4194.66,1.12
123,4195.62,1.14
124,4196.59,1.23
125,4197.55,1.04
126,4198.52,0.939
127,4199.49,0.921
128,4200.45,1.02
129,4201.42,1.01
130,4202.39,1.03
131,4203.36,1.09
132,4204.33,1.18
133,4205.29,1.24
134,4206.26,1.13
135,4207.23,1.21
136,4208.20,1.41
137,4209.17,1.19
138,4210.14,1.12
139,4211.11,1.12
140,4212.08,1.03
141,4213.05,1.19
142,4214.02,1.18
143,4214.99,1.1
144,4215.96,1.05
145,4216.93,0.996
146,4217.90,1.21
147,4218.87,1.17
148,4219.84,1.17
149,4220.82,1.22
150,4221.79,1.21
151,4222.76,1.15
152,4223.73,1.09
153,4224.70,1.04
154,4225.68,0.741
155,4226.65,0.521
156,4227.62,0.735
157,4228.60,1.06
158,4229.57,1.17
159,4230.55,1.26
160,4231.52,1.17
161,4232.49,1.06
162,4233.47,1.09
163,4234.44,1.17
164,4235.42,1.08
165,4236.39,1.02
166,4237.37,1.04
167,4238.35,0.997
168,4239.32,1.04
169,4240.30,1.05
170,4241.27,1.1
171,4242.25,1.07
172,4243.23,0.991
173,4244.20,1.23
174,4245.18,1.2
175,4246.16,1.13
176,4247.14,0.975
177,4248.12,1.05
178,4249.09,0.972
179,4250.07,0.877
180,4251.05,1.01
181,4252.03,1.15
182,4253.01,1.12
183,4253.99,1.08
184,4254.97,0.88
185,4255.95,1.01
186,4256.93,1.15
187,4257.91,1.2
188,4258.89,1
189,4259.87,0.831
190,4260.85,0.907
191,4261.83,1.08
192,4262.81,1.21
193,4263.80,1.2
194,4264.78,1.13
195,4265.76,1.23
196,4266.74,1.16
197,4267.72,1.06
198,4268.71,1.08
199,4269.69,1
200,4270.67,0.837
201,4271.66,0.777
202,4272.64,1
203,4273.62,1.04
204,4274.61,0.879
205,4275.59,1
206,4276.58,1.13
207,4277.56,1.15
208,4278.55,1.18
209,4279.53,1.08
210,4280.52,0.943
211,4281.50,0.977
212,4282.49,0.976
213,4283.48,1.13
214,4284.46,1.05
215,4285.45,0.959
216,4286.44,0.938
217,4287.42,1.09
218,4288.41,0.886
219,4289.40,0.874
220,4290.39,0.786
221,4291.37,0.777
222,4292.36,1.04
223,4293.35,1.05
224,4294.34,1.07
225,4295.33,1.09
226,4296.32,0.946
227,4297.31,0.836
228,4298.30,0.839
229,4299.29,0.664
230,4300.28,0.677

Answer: -0.042 mag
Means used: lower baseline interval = 1.13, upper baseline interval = 1.04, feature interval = 1.14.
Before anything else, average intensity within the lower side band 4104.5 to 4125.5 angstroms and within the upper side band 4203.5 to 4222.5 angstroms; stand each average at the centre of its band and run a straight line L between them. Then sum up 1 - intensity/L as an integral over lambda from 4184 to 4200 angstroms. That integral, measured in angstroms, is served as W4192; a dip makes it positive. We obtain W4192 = 1.0 angstroms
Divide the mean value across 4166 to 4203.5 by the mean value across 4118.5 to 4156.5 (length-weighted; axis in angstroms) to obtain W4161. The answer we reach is 1.0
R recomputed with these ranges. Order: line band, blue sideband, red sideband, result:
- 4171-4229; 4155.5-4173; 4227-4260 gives 0.036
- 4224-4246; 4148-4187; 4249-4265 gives 0.031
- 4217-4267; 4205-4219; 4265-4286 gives 0.030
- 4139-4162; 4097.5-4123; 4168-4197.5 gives -0.042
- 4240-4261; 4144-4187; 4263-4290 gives 0.008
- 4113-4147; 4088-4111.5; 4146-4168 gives -0.023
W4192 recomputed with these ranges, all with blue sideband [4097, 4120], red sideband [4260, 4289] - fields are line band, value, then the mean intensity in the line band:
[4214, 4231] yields -0.1 angstroms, 1.06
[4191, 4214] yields -1.6 angstroms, 1.13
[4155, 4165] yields -1.1 angstroms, 1.18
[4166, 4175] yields -0.6 angstroms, 1.13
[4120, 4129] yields -0.9 angstroms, 1.19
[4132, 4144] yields -0.5 angstroms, 1.12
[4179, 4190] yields -0.1 angstroms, 1.08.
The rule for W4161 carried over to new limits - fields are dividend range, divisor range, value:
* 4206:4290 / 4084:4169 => 0.93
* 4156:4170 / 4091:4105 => 1.15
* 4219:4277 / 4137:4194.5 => 0.92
